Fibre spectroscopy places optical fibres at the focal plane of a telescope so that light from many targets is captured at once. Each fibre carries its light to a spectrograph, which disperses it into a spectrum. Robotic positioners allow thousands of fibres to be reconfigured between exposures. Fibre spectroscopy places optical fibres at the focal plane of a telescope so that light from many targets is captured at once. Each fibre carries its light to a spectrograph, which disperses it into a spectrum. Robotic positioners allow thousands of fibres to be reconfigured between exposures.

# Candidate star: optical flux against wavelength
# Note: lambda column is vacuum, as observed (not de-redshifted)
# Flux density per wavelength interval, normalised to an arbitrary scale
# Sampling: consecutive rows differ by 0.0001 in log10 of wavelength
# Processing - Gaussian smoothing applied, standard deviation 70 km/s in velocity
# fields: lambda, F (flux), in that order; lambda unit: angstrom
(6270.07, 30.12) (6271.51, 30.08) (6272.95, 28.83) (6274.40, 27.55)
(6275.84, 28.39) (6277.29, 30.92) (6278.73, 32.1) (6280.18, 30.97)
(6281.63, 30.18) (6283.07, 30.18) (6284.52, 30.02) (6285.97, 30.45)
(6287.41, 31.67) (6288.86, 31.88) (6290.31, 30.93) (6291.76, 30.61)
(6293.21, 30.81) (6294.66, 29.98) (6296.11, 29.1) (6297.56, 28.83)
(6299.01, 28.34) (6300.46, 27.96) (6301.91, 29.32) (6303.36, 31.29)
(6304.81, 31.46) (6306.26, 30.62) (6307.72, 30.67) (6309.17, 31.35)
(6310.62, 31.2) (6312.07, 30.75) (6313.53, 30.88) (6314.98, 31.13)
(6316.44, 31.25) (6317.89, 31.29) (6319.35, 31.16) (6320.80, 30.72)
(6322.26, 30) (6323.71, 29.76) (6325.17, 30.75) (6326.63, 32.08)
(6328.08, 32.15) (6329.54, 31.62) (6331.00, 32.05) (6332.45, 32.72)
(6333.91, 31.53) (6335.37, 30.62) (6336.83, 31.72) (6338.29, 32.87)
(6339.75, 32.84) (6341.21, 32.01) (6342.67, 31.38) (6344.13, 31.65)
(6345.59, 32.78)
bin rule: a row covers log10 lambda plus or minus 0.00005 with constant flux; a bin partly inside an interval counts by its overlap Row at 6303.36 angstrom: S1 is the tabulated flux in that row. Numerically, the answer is 31.29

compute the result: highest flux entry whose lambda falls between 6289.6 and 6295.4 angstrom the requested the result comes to 30.93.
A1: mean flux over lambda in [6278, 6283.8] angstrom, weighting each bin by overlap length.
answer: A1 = 30.9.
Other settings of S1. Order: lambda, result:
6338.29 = 32.87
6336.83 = 31.72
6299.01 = 28.34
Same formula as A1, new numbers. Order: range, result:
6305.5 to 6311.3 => 31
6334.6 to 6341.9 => 32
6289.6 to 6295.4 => 30.6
